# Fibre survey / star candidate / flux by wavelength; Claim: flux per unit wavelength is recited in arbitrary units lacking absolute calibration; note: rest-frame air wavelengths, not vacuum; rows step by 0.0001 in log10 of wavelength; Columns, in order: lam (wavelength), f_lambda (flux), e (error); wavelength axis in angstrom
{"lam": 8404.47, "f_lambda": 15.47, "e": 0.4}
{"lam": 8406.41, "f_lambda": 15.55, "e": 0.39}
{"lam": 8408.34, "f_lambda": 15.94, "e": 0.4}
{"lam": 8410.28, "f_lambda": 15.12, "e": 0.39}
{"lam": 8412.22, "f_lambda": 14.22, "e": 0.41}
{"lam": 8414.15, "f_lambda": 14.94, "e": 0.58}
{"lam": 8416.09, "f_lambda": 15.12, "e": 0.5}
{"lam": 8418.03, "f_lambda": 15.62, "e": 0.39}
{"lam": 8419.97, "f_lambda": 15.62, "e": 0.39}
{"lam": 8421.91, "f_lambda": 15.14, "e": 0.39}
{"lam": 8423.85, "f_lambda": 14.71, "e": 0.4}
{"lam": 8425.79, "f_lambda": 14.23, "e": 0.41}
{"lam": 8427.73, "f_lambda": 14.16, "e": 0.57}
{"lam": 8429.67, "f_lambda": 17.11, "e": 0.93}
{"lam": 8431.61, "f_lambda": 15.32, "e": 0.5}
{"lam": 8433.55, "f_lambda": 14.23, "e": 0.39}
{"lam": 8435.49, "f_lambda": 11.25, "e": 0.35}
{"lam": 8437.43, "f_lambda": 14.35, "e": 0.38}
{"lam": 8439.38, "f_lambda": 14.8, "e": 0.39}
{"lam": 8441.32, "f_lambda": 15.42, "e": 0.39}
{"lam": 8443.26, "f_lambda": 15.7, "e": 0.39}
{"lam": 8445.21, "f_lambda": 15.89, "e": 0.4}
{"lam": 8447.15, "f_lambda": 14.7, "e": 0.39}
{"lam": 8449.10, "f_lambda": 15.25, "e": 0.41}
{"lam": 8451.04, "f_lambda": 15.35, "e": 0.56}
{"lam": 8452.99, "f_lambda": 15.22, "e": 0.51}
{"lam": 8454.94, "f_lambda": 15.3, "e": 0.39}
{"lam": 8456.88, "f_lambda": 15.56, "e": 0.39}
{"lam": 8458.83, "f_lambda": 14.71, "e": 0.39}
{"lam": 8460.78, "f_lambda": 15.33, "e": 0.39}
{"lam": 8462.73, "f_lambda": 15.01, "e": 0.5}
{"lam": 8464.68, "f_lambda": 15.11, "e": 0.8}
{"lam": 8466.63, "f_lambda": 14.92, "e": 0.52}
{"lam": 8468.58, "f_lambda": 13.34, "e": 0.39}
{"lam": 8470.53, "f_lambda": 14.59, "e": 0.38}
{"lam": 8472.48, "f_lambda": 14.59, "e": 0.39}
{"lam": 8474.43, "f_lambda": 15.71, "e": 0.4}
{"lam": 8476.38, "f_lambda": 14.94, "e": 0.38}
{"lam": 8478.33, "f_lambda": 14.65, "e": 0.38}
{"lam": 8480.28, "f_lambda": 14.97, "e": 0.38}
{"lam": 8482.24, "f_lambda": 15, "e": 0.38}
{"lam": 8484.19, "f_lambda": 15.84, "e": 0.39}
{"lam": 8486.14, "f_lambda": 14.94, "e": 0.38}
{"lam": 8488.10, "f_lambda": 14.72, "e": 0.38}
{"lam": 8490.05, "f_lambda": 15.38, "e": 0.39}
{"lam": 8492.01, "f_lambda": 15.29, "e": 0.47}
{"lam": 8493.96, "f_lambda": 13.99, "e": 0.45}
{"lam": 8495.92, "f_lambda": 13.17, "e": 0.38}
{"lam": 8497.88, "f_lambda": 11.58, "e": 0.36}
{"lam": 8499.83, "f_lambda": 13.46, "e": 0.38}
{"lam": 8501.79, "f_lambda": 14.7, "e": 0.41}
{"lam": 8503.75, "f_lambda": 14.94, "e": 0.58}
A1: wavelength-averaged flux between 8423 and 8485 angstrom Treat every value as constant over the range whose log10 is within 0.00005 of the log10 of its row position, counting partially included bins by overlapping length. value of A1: 14.9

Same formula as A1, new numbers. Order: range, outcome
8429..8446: 14.8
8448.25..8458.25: 15.3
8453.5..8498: 14.8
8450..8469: 15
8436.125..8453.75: 15.1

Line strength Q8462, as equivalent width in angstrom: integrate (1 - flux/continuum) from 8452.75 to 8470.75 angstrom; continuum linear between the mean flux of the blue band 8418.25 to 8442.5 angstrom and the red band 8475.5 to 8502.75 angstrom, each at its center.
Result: -0.4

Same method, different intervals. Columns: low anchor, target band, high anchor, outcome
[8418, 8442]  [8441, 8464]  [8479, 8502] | -1.1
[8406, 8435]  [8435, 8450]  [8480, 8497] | 0.2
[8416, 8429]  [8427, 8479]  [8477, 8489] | 0.3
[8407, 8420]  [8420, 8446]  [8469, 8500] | 0.4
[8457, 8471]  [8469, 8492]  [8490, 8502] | -1.2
